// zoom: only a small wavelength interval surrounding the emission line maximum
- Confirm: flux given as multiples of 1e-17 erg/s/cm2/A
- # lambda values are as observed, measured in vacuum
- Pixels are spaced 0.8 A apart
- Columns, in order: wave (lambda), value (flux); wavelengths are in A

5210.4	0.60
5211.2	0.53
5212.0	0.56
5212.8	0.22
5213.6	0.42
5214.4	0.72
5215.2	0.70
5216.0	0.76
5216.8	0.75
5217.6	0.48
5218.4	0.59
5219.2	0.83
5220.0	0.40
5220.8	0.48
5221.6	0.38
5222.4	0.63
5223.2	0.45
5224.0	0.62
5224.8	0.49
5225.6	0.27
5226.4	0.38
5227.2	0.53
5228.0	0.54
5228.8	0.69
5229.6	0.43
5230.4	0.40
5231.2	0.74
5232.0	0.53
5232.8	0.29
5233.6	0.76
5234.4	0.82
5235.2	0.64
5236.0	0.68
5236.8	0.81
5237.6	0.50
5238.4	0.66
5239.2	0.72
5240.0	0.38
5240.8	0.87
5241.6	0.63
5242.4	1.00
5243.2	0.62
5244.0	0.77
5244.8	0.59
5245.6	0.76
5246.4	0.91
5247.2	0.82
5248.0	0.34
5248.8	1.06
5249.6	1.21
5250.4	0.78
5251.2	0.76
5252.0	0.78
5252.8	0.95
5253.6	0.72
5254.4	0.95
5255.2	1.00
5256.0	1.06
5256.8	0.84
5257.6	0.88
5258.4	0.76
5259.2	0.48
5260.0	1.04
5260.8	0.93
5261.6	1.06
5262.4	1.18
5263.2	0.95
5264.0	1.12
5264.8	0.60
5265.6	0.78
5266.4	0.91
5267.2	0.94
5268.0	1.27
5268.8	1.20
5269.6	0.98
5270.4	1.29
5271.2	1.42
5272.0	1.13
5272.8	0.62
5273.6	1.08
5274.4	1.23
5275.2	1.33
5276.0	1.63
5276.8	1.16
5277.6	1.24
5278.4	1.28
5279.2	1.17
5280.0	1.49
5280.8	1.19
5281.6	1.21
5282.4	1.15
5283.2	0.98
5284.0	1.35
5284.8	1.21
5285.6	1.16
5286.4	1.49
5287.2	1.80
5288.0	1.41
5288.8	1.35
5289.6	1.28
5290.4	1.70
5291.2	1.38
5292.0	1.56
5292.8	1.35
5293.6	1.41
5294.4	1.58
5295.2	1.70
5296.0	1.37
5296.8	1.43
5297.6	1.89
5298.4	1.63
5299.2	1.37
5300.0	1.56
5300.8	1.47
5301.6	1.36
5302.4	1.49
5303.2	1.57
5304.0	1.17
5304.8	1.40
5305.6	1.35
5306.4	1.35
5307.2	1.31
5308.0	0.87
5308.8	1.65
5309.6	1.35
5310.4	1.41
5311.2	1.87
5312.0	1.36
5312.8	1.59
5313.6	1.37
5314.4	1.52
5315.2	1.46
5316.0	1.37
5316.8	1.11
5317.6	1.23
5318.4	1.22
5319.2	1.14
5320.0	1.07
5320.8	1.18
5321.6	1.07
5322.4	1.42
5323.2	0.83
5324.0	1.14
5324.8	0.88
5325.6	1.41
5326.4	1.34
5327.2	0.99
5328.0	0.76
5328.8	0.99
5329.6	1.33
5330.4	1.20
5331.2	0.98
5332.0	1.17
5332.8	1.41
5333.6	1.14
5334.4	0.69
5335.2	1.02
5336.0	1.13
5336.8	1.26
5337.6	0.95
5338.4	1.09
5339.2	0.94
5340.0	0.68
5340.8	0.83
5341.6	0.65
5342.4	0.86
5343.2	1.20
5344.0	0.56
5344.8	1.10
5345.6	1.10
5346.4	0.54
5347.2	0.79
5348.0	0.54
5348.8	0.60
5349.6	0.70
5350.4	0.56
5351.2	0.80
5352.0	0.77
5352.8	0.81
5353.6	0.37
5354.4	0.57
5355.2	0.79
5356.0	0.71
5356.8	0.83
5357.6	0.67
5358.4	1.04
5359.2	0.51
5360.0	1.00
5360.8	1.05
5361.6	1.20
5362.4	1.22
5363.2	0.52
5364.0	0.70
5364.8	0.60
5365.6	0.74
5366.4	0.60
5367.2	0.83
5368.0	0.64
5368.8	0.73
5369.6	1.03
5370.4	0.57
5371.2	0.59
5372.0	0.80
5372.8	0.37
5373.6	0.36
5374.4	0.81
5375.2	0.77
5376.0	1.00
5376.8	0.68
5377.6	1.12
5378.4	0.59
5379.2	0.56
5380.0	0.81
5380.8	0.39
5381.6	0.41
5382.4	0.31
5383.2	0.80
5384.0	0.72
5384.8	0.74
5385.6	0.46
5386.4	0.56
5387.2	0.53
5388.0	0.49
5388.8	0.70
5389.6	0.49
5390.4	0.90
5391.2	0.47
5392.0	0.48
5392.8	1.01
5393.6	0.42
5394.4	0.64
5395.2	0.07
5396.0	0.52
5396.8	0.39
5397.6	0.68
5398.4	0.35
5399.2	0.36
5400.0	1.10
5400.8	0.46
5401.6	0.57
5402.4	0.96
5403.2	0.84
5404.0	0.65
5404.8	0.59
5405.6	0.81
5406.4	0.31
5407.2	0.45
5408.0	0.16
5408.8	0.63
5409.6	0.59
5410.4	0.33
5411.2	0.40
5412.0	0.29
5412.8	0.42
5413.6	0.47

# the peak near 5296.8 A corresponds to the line C IV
